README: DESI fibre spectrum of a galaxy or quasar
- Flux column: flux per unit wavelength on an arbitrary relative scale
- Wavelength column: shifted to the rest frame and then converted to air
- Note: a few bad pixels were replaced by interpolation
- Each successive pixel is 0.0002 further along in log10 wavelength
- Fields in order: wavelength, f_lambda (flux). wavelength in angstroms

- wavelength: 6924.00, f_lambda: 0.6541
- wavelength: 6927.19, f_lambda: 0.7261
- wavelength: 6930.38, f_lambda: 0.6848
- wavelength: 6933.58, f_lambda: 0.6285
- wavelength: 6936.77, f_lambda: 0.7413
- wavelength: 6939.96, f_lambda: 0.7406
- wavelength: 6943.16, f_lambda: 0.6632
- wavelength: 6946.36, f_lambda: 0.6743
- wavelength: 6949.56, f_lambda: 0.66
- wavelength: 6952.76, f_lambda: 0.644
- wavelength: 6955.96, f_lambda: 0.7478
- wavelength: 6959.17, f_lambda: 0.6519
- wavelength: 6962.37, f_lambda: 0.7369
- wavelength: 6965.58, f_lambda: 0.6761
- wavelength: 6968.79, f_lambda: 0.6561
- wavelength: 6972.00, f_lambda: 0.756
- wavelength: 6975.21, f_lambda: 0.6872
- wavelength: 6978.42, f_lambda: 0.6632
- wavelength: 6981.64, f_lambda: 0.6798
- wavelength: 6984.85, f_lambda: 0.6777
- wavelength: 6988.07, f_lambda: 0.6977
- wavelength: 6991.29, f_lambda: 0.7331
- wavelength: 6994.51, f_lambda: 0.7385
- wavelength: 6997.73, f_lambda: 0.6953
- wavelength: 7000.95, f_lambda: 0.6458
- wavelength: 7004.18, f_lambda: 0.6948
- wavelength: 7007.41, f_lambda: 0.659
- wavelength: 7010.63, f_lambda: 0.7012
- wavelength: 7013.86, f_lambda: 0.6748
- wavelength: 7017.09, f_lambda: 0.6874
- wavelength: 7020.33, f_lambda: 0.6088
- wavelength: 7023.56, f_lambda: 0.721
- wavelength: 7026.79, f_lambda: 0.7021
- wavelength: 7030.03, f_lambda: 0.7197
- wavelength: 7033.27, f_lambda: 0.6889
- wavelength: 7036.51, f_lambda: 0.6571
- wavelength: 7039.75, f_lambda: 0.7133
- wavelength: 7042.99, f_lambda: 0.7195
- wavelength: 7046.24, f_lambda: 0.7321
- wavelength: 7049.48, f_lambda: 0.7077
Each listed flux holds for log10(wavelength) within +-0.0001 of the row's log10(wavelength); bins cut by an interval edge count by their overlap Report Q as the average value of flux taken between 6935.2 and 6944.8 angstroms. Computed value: 0.715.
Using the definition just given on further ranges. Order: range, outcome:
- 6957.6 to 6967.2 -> 0.688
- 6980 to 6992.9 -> 0.697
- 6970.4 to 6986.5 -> 0.693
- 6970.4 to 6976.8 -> 0.722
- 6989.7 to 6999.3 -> 0.723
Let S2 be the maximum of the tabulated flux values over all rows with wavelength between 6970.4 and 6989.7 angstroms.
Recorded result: 0.756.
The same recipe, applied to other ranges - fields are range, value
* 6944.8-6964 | 0.7478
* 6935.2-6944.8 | 0.7413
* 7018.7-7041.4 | 0.721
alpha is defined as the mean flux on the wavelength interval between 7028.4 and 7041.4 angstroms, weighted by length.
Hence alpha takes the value 0.695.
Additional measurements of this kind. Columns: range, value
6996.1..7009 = 0.674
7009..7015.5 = 0.689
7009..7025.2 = 0.679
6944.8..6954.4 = 0.66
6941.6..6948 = 0.669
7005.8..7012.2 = 0.681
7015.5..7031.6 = 0.688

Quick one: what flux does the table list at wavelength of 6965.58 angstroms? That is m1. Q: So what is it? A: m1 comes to 0.6761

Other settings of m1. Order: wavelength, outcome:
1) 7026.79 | 0.7021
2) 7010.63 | 0.7012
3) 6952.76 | 0.644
